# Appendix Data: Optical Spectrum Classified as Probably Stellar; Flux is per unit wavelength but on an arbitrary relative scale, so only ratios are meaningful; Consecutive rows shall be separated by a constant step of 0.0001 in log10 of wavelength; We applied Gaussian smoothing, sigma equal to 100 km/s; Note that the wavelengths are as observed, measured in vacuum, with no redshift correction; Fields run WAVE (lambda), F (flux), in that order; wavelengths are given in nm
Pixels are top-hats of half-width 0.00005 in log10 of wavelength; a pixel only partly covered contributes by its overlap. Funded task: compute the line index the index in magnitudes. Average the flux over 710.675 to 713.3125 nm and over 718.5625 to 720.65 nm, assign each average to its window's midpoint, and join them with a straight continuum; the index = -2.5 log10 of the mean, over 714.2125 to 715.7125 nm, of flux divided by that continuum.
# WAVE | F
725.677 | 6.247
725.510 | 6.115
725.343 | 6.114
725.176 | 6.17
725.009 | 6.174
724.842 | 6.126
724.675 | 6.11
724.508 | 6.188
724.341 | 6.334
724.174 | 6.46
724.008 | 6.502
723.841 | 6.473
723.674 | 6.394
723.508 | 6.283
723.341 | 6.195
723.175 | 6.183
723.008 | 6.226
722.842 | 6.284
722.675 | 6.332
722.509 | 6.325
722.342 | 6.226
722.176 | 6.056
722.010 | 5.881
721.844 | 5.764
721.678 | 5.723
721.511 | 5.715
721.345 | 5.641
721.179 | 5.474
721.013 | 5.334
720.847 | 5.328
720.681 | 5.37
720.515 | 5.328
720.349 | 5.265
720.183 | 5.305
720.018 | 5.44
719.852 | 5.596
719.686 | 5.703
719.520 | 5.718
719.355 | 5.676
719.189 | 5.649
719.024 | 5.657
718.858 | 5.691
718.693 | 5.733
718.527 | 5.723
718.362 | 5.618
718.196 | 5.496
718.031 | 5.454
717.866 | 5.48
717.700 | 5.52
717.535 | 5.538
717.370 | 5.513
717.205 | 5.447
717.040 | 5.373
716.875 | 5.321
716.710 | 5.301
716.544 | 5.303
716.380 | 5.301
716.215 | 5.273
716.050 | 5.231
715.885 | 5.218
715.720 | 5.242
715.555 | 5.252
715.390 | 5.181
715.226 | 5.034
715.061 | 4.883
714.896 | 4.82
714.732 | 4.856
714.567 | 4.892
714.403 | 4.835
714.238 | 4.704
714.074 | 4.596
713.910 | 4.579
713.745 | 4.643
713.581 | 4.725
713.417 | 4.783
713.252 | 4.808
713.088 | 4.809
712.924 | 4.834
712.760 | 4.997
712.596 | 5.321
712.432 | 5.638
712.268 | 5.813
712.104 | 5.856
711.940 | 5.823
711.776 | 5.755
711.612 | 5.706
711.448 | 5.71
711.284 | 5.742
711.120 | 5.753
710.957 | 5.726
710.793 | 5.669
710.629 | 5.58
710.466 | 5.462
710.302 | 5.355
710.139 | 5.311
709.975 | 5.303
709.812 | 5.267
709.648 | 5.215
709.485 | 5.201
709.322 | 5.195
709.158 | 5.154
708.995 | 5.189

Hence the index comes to 0.12 mag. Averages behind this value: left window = 5.5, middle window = 4.96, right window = 5.56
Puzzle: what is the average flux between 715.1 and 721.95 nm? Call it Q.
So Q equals 5.46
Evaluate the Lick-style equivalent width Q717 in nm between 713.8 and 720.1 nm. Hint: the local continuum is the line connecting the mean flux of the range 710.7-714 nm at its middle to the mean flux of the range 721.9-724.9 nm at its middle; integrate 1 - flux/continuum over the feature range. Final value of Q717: 0.45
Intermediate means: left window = 5.33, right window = 6.25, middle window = 5.31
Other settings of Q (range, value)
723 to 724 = 6.31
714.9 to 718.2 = 5.3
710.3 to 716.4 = 5.22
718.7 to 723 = 5.71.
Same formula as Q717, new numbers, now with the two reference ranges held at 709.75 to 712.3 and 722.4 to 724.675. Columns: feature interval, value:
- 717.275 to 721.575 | 0.38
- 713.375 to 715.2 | 0.32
